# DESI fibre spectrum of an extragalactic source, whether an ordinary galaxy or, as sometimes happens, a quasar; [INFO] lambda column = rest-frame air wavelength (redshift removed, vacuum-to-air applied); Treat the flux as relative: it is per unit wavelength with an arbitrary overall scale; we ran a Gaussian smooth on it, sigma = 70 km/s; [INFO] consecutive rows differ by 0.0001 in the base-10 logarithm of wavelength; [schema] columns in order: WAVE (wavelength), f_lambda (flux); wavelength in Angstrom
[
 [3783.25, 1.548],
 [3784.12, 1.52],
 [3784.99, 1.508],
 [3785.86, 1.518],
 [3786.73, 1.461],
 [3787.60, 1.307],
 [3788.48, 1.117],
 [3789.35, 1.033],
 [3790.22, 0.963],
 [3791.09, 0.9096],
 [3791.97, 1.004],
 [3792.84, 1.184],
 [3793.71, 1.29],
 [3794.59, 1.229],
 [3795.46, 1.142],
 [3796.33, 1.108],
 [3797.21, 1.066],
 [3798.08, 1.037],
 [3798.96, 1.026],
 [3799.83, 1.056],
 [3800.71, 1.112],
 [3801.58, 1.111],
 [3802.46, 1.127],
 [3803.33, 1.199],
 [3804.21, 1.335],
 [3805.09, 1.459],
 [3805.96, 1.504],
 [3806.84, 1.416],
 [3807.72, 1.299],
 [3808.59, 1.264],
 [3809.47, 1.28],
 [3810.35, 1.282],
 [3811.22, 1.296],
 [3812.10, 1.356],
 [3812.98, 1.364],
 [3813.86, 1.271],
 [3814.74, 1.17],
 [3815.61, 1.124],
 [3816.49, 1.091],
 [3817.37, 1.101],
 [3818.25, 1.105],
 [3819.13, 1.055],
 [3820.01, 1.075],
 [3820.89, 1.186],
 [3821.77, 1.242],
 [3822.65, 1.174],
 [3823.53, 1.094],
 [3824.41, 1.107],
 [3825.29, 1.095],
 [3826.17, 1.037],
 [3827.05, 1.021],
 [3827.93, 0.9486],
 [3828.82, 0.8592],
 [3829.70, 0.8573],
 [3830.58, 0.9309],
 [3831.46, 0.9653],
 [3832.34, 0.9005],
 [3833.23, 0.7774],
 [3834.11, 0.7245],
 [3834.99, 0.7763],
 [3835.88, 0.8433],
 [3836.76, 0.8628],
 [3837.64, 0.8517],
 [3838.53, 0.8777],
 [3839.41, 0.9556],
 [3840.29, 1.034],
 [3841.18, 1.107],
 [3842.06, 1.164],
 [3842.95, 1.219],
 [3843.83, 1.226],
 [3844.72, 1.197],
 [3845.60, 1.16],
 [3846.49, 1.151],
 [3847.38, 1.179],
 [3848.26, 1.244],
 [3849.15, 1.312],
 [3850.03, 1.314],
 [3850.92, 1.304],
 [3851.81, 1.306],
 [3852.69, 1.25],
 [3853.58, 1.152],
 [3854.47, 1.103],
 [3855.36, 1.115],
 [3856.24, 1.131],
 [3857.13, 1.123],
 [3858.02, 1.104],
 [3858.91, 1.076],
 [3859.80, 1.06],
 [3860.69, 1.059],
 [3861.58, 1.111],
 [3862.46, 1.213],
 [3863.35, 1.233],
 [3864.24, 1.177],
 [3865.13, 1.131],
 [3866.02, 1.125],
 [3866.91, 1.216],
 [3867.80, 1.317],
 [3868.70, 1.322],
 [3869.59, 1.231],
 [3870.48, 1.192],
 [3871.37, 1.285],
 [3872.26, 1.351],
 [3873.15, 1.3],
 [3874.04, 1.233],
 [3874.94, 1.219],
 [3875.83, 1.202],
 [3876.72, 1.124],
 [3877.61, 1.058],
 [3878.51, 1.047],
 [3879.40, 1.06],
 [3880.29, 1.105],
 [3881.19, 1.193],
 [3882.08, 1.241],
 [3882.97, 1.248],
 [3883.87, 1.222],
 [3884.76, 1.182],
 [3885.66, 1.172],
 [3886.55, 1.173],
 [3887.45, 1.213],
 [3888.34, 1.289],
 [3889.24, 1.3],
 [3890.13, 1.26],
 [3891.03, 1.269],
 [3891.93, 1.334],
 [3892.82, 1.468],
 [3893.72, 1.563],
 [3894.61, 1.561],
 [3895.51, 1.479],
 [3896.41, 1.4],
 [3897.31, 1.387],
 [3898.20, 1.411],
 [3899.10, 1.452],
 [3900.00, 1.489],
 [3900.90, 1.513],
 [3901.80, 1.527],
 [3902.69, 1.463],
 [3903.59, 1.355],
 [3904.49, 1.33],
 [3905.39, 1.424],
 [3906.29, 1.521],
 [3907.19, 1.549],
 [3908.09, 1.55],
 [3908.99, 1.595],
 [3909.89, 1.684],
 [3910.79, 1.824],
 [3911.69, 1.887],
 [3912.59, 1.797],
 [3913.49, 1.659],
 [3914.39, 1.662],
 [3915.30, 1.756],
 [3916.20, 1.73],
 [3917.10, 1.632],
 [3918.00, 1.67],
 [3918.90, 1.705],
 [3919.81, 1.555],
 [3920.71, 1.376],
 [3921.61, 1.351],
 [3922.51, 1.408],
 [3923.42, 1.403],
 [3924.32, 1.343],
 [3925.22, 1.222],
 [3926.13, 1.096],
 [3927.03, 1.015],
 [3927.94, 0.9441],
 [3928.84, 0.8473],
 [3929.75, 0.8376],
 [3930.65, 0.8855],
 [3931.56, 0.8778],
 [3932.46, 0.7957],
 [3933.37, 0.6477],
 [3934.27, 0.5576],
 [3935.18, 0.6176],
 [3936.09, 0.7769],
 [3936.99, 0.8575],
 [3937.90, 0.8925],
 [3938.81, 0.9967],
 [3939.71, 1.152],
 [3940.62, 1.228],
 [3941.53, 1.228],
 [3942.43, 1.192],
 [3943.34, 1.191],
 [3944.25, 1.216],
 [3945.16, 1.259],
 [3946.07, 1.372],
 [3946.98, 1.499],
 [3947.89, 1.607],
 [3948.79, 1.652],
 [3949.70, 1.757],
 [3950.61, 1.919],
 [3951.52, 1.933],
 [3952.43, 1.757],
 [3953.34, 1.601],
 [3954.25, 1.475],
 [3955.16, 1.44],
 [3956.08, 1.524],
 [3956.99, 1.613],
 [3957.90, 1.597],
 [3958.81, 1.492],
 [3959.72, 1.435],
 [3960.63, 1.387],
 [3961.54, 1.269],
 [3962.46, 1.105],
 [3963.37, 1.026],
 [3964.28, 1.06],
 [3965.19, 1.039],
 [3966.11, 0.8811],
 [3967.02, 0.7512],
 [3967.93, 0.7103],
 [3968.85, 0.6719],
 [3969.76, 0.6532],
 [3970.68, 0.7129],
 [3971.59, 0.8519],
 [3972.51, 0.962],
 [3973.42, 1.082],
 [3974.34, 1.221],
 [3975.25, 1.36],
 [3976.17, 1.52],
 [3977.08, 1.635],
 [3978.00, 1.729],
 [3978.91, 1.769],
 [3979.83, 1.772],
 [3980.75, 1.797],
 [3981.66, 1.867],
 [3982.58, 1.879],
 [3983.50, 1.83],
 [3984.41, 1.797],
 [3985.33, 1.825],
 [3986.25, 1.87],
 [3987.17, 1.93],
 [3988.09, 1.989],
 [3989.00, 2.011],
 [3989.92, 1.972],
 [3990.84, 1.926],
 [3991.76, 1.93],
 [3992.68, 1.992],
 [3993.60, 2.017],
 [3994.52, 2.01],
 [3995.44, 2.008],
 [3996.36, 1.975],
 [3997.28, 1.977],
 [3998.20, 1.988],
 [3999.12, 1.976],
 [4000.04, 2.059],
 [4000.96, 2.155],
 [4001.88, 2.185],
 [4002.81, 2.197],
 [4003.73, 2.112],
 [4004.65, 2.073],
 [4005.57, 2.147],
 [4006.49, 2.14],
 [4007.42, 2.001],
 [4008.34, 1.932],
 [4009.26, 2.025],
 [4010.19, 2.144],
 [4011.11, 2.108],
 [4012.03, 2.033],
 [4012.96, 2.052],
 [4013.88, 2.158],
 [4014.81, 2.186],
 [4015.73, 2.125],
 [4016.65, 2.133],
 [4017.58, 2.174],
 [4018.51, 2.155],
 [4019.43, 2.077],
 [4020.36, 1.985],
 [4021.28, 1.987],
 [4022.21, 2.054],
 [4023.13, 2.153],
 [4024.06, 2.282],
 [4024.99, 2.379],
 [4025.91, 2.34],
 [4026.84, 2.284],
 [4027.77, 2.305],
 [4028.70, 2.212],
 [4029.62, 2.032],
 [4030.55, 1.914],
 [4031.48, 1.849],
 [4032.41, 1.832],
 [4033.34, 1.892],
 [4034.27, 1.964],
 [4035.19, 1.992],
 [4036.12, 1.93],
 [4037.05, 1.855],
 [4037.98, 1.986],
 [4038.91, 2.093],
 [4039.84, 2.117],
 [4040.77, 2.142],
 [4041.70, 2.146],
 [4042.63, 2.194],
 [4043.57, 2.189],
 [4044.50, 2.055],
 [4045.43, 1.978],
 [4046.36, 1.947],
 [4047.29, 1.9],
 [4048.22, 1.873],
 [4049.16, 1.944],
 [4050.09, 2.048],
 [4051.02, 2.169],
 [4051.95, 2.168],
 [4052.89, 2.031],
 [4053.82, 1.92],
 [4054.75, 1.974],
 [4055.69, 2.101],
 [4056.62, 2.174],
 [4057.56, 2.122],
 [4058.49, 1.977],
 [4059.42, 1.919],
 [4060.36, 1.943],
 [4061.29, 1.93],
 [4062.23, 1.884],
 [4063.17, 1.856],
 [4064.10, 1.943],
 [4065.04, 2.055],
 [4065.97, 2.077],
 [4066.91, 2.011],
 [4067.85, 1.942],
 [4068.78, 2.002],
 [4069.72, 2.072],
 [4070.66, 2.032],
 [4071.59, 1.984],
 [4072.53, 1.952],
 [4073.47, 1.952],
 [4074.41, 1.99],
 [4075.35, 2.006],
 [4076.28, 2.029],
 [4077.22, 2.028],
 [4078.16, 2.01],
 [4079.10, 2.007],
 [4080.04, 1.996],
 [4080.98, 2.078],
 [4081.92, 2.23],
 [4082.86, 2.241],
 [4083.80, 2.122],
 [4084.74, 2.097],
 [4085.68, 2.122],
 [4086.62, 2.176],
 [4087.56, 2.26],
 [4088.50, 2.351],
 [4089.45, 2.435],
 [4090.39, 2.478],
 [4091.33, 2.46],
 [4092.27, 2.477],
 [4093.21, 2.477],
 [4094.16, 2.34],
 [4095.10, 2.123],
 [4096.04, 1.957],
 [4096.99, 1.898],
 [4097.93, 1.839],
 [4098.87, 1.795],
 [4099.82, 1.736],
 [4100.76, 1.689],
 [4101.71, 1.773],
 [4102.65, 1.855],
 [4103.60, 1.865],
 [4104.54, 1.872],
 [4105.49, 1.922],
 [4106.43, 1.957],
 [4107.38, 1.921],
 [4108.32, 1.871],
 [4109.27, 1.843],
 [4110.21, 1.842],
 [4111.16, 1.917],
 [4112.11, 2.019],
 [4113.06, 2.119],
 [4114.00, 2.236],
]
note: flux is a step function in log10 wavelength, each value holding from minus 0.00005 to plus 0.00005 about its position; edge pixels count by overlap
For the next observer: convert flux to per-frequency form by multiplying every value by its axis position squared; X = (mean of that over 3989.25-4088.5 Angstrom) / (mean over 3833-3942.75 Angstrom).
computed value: 1.80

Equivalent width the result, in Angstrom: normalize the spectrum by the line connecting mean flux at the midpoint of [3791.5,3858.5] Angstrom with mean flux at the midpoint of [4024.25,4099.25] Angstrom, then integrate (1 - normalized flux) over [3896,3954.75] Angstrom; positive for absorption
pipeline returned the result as 6.22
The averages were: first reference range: 1.12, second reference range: 2.07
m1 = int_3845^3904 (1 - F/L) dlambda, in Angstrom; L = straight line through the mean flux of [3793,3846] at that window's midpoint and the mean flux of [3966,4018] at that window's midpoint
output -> 3.2 Angstrom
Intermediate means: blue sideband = 1.11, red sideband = 1.78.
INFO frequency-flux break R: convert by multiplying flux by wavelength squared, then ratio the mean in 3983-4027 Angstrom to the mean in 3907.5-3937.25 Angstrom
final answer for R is 1.66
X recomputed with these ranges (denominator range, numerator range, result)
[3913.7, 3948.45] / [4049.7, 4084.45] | 1.81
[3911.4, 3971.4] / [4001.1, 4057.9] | 1.73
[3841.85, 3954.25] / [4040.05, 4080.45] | 1.69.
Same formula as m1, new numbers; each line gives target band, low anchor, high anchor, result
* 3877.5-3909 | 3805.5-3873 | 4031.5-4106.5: 0.1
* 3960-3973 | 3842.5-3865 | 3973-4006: 6.0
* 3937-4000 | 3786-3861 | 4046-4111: 5.7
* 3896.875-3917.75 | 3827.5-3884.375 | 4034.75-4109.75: -3.7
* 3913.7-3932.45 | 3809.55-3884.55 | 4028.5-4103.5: 1.7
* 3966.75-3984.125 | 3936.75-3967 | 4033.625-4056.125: 2.5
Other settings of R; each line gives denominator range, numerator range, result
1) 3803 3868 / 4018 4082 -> 2.01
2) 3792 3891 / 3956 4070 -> 1.77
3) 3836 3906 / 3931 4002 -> 1.24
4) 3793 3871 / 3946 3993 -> 1.41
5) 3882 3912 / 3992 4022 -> 1.54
